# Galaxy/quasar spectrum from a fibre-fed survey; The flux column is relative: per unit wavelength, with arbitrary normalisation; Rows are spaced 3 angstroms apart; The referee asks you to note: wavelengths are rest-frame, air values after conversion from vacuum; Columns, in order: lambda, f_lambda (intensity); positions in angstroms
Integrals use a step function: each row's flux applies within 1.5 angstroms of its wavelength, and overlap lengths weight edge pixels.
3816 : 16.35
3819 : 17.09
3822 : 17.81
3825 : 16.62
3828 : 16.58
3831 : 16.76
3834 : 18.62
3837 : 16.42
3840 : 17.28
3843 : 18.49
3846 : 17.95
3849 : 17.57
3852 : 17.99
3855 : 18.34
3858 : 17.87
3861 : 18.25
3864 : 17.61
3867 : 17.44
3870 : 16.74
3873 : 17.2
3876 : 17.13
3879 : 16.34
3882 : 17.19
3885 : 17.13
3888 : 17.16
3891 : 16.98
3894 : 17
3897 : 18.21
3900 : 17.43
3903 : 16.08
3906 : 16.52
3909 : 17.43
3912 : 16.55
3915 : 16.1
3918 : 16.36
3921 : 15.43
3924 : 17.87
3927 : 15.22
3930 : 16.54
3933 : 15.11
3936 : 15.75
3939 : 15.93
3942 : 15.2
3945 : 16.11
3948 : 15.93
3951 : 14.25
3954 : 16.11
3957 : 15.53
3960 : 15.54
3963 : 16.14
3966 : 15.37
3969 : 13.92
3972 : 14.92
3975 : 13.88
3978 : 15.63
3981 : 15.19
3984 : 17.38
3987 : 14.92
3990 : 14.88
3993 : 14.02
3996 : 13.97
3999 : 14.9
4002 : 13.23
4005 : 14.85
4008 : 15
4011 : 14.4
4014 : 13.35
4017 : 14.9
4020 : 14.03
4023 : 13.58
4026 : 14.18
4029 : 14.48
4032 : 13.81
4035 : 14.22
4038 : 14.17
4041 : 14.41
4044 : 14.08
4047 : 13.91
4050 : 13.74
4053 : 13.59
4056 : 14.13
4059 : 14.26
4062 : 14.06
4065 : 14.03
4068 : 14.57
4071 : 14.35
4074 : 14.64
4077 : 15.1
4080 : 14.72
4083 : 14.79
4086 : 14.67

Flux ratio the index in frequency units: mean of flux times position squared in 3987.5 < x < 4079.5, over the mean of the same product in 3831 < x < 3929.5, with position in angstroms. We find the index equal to 0.90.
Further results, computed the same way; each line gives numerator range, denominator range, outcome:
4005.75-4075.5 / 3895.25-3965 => 0.93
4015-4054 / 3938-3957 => 0.94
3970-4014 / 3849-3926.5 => 0.91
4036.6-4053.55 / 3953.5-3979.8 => 0.96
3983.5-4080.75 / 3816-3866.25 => 0.90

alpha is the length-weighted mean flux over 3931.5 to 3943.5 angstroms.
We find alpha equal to 15.5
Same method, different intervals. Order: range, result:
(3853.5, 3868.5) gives 17.9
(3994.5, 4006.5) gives 14.2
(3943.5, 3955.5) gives 15.6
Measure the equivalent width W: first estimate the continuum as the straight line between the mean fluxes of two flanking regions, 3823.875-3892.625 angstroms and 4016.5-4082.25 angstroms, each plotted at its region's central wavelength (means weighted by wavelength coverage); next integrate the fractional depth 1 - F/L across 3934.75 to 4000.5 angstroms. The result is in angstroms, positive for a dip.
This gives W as 1.4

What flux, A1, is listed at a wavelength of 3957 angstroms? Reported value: 15.53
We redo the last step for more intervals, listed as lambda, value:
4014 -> 13.35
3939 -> 15.93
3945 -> 16.11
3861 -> 18.25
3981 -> 15.19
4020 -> 14.03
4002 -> 13.23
